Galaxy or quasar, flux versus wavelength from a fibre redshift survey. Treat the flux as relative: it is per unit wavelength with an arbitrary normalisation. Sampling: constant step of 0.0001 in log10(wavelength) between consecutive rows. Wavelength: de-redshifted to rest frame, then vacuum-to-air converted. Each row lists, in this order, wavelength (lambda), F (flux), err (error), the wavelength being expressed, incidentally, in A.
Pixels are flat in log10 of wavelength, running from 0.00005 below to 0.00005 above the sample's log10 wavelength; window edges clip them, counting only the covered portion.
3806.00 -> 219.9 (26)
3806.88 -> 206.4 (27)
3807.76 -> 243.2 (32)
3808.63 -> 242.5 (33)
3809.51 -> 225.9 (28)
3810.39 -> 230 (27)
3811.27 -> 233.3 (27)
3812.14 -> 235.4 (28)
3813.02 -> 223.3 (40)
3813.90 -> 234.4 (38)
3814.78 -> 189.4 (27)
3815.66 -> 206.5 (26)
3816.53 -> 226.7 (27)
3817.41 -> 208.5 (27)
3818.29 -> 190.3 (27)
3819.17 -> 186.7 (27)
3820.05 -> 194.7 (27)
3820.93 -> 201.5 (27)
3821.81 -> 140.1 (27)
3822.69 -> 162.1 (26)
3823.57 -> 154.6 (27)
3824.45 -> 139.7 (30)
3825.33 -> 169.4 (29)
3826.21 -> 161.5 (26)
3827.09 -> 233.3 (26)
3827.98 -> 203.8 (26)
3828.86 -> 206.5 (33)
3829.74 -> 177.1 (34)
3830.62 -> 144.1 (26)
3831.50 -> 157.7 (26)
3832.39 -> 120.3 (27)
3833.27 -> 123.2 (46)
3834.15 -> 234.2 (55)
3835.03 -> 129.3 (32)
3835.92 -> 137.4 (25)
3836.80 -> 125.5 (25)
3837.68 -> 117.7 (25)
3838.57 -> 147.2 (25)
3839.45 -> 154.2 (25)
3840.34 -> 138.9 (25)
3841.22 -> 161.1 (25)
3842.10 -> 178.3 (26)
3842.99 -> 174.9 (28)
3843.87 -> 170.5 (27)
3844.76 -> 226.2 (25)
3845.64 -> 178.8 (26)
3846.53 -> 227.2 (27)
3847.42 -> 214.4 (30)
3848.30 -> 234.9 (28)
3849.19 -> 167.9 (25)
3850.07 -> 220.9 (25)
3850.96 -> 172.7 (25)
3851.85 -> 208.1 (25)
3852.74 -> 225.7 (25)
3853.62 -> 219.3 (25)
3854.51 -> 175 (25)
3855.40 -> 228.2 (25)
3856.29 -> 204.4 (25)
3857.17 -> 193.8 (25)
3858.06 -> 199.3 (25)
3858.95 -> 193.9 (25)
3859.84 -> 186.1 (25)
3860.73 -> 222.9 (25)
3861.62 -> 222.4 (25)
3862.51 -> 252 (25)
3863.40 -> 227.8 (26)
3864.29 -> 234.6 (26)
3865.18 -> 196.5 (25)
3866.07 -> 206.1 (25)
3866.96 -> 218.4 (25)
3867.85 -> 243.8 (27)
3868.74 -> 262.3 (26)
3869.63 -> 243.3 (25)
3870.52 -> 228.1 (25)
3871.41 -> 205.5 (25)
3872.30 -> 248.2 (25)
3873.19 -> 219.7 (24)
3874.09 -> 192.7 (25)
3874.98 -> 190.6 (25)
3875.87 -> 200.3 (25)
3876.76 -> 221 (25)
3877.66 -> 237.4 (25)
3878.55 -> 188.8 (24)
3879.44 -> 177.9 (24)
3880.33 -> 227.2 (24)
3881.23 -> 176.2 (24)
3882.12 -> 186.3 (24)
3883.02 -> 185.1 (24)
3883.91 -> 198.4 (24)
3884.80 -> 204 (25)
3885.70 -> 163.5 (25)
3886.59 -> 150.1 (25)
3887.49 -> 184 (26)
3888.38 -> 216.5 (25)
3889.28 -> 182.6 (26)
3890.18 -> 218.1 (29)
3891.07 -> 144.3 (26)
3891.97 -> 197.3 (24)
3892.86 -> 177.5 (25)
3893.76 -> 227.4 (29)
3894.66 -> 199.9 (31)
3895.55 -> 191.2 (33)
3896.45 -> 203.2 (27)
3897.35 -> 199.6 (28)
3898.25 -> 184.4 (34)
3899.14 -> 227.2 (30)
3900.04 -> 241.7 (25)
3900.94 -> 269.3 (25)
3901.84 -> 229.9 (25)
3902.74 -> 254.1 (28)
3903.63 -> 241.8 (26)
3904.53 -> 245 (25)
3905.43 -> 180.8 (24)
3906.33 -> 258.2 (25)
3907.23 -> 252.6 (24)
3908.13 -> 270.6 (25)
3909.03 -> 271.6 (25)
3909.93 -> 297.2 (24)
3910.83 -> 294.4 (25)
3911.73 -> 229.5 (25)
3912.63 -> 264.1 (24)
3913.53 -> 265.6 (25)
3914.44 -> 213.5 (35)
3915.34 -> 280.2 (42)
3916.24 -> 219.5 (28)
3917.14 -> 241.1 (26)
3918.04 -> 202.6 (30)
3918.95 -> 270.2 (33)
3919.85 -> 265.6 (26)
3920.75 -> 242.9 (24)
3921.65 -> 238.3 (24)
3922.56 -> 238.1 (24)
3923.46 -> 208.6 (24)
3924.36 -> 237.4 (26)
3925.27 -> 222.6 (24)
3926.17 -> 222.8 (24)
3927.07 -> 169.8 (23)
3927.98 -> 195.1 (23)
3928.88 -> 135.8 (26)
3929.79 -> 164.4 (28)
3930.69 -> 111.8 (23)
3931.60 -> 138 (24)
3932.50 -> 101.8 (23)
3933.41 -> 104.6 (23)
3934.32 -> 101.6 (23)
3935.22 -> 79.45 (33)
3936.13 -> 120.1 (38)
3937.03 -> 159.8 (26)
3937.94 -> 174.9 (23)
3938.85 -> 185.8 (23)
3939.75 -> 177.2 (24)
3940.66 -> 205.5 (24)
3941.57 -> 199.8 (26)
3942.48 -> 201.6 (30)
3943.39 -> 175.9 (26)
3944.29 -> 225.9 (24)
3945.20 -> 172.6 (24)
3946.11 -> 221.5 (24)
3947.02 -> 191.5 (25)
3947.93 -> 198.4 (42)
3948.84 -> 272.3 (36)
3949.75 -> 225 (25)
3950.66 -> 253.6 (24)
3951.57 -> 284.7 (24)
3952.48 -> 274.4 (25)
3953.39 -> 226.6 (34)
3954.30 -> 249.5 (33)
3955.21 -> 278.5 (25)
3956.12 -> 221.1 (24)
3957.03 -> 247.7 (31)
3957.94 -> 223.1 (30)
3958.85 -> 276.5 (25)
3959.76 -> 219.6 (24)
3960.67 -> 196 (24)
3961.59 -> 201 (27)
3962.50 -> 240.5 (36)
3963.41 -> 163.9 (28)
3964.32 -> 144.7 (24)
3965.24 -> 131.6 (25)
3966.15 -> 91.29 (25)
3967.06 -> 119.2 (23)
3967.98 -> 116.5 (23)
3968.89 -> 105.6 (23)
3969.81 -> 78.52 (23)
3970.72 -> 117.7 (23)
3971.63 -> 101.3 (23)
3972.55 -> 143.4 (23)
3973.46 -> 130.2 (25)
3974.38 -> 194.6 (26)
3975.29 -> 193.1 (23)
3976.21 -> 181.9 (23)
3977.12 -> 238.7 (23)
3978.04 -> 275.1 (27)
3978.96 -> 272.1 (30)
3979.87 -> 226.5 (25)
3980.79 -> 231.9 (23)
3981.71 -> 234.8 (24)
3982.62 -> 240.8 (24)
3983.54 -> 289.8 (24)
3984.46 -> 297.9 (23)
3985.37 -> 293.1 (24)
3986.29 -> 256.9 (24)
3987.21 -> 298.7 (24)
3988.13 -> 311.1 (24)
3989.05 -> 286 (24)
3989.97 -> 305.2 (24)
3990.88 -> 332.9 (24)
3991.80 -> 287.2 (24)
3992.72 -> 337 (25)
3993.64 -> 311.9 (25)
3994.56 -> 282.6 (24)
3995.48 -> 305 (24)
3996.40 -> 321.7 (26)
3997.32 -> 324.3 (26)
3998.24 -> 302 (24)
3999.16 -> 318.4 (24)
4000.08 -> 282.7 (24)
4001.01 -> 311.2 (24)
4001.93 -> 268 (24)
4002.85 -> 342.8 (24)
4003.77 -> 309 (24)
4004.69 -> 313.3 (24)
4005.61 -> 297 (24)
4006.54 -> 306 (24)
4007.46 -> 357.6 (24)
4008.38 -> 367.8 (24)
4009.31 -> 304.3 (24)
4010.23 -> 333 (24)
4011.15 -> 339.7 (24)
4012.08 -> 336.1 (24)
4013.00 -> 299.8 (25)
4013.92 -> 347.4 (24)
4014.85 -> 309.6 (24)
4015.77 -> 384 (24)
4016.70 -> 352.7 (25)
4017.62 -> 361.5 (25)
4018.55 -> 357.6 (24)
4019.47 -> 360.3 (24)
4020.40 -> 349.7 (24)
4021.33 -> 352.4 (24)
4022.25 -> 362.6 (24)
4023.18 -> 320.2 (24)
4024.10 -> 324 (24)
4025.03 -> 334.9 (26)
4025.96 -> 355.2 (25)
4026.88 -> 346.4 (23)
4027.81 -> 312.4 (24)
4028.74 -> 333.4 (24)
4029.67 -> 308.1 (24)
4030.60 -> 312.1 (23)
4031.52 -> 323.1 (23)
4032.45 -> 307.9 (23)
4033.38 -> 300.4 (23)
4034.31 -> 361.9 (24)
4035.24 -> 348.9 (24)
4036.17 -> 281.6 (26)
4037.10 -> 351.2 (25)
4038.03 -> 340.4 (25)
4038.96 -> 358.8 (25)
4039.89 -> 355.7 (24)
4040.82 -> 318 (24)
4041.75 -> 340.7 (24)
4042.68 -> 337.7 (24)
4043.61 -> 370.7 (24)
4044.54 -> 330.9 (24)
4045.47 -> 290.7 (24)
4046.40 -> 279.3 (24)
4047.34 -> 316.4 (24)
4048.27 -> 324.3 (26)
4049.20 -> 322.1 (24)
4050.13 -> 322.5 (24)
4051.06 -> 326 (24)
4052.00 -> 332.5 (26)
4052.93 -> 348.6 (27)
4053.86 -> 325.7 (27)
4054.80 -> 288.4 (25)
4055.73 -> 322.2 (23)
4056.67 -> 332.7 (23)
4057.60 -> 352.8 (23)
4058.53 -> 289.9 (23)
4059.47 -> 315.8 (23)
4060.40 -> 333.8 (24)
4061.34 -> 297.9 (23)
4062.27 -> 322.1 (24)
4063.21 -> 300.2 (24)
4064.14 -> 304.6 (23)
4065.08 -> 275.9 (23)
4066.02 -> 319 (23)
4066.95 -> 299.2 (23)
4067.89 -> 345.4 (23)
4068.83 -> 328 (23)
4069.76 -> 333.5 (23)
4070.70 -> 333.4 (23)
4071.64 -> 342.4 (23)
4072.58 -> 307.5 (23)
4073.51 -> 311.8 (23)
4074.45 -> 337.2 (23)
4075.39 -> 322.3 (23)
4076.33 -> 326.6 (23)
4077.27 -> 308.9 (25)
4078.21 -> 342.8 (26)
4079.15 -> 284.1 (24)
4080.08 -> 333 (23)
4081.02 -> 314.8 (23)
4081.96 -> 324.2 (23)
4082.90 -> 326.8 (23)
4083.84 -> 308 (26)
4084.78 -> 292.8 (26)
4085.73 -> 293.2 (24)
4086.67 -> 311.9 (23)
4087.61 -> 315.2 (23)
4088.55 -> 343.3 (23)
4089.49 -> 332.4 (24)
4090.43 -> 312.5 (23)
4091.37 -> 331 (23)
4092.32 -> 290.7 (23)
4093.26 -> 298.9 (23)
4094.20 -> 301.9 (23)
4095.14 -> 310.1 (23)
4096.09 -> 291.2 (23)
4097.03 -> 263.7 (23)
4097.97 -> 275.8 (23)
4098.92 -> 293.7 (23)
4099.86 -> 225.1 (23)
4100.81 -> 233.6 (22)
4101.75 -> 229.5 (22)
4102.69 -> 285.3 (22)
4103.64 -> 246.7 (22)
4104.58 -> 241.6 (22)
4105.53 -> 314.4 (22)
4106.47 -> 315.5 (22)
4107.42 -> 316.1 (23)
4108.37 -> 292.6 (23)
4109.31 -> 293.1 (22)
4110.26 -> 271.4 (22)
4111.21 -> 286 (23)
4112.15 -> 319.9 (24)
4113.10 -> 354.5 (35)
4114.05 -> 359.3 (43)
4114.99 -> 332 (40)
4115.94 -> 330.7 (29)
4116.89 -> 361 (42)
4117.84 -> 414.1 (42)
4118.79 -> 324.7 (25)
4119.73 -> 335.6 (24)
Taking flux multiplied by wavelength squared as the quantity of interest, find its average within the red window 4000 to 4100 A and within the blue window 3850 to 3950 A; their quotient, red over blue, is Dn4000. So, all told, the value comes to 1.67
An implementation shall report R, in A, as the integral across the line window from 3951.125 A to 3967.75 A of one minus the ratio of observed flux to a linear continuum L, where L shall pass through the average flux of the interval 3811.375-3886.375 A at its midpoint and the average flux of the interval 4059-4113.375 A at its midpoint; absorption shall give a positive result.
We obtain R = 2.4 A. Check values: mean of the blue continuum 194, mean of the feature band 209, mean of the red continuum 305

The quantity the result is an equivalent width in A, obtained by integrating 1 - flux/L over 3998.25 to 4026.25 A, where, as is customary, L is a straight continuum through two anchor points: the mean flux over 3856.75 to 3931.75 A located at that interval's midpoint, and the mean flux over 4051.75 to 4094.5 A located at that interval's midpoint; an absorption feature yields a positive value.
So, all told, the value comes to -4.7 A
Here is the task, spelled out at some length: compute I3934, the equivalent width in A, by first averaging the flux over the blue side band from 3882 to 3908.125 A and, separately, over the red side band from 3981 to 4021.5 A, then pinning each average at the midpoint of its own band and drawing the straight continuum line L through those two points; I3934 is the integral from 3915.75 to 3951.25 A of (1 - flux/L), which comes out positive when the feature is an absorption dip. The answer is 7.8 A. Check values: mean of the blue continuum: 209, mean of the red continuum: 315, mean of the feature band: 192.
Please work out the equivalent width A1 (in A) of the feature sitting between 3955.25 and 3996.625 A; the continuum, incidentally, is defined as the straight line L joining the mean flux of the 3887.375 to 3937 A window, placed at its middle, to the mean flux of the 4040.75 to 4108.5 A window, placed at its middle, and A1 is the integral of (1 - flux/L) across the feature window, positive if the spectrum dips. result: 4.3 A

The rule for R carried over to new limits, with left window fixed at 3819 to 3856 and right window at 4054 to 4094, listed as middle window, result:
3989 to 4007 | -2.37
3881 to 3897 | 1.41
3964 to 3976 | 5.93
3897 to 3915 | -2.25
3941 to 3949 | 1.21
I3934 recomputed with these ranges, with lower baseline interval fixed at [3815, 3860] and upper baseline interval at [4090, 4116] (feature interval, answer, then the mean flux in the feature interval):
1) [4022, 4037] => -3.7 A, 327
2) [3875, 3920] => -2.8 A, 220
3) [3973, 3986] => 0.3 A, 236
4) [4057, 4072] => -2.3 A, 318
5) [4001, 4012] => -3.0 A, 322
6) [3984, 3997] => -3.0 A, 302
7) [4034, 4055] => -4.8 A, 330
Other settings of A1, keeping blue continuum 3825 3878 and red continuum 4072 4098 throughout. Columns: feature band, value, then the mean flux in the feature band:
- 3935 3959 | 3.06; 212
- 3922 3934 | 3.10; 173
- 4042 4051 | -0.91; 323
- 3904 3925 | -1.89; 247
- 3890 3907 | 0.25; 216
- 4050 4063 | -1.05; 322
